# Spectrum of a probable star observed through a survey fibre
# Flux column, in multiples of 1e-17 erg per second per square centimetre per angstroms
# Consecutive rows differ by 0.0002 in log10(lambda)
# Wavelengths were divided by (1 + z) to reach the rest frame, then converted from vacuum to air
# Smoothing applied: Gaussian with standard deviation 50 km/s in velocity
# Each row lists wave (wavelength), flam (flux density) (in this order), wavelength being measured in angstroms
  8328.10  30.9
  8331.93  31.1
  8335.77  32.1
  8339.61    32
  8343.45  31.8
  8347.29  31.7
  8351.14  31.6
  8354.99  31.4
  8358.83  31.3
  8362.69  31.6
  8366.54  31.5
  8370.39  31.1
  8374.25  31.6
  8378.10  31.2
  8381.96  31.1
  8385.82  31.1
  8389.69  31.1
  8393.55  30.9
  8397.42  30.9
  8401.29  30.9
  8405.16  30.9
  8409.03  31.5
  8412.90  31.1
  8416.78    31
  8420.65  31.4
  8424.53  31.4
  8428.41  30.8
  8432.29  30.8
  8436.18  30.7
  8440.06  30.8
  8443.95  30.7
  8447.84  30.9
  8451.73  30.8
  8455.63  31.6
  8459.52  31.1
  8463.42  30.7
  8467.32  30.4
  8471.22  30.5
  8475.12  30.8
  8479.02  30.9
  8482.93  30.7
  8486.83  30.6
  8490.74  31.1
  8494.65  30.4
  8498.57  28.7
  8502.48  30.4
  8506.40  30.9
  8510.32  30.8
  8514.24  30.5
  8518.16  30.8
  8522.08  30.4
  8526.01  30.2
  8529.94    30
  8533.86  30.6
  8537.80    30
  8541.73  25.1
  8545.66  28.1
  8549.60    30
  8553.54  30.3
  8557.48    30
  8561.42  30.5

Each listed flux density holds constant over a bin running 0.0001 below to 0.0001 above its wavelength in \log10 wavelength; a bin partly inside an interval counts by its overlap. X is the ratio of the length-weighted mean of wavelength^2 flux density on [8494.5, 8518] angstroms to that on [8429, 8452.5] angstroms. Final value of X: 1.0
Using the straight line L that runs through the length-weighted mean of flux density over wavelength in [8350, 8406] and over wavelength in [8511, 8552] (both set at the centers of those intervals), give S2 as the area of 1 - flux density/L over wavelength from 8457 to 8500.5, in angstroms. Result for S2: -0.6 angstroms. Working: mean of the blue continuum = 31.2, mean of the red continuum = 29.6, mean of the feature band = 30.6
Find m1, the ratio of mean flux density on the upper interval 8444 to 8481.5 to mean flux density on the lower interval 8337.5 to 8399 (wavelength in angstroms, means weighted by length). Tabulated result 0.98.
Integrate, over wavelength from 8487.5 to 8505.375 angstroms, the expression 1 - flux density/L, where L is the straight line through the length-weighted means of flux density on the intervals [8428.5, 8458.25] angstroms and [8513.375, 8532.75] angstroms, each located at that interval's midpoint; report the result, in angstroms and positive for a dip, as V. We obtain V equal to 0.2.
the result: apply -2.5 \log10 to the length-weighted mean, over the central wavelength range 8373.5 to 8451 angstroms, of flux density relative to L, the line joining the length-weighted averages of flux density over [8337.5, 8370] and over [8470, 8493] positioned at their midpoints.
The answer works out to 0.01 mag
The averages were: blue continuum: 31.6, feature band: 31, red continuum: 30.8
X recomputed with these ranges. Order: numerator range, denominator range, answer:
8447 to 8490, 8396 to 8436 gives 1.00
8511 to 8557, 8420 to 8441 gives 0.98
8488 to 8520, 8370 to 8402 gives 1.01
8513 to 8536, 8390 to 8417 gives 1.01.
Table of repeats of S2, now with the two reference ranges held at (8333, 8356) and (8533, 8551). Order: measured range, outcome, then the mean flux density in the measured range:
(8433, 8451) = -0.35 angstroms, 30.8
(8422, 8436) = -0.27 angstroms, 31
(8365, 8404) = -0.03 angstroms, 31.1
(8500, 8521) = -1.10 angstroms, 30.6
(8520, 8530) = -0.48 angstroms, 30.2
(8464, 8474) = -0.25 angstroms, 30.5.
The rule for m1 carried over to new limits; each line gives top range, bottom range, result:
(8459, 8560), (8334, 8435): 0.96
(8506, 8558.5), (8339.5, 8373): 0.95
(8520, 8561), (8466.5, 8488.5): 0.96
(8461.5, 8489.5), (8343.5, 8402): 0.98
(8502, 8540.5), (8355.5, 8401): 0.97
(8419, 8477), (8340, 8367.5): 0.98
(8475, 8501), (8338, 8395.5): 0.97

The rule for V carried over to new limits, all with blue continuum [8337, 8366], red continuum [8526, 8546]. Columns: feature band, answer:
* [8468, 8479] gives -0.3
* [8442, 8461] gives -0.5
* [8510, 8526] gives -0.7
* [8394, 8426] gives -0.4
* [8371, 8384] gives 0.0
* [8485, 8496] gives -0.4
